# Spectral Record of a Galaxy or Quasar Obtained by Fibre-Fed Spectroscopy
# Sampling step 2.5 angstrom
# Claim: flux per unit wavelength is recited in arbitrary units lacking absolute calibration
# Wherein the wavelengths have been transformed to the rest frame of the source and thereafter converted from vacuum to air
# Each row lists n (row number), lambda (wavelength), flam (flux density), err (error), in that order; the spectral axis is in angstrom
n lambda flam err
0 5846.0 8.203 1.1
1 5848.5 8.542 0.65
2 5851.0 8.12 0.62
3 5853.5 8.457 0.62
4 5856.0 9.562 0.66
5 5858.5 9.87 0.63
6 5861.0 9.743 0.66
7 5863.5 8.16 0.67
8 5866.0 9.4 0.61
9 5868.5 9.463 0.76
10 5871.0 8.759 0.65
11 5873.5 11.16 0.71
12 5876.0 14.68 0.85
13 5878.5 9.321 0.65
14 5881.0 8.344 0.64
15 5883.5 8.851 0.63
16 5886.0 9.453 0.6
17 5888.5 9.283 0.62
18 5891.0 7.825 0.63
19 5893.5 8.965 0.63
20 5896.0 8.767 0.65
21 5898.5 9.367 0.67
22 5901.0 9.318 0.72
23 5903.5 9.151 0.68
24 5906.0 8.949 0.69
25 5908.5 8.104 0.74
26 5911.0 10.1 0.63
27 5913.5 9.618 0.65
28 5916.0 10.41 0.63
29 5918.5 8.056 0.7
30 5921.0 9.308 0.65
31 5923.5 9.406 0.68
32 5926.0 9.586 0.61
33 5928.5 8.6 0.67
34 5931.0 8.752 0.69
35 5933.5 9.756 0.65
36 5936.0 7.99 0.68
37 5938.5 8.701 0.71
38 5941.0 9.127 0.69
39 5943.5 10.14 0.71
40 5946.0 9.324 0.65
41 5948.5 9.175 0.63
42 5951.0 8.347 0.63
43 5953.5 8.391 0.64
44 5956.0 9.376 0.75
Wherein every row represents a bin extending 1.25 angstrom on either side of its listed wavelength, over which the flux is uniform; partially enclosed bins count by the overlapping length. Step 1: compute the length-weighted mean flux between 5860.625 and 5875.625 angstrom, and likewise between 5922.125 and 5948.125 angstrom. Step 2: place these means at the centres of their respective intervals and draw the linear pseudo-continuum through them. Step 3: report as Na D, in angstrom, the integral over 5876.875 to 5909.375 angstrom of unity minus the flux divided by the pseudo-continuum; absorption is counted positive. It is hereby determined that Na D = 1.8 angstrom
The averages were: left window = 9.74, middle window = 8.98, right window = 9.14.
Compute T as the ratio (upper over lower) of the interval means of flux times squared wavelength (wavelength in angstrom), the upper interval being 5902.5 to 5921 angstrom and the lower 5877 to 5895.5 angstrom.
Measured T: 1.04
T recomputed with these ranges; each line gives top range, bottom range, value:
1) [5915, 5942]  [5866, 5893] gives 0.95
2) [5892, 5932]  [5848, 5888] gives 0.98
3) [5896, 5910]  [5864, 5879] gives 0.87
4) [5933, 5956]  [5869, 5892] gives 0.94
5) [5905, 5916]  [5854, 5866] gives 1.02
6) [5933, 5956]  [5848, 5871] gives 1.02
